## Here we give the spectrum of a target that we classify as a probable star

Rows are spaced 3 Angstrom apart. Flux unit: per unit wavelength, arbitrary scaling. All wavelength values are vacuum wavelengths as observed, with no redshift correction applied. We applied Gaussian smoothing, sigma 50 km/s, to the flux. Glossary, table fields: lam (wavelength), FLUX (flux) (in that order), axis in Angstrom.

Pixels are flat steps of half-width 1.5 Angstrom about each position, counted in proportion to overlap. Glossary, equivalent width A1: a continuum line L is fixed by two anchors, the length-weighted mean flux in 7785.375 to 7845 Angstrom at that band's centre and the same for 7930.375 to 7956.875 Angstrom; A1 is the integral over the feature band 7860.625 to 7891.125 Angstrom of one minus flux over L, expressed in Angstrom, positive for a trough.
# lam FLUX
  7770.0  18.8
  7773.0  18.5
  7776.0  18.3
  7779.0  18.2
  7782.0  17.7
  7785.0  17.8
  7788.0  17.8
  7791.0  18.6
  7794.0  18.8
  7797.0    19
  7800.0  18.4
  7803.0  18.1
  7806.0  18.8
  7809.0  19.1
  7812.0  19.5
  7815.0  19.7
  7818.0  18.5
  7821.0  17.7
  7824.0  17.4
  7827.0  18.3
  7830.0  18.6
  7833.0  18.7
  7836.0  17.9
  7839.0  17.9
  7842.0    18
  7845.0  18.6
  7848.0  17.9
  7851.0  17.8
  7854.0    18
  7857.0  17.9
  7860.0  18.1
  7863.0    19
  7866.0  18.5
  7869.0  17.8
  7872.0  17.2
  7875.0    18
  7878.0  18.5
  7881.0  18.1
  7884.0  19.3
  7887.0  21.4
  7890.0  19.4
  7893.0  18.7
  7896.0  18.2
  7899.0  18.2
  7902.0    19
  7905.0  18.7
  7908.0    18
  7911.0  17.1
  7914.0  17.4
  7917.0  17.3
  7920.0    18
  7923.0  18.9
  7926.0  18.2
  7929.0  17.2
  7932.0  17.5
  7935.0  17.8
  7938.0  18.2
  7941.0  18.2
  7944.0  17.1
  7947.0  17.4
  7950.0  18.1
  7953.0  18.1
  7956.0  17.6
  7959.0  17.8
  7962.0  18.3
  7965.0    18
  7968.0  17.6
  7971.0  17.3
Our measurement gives -0.9 Angstrom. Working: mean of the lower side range 18.5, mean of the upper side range 17.8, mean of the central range 18.7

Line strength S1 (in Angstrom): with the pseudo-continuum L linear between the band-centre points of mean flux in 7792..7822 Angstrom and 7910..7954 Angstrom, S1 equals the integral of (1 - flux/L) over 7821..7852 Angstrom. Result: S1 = 0.7 Angstrom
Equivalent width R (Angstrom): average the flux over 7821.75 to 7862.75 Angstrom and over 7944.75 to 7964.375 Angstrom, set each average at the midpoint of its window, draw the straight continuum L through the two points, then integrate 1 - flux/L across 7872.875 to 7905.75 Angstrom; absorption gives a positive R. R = -1.5 Angstrom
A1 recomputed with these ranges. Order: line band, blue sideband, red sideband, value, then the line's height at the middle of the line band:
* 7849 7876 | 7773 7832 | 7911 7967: 0.2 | 18.2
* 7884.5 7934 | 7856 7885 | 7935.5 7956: -0.9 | 18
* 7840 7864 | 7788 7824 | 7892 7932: 0.3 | 18.4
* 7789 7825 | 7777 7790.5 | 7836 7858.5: -1.3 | 18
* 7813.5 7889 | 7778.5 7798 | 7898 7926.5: -0.8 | 18.2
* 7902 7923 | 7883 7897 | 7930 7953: 0.9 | 18.7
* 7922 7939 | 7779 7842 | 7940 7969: 0.0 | 17.9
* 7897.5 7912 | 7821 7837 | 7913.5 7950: -0.3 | 17.9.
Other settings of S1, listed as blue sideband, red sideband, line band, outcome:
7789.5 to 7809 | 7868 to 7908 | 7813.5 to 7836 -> 0.3 Angstrom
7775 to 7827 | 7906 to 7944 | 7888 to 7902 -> -0.6 Angstrom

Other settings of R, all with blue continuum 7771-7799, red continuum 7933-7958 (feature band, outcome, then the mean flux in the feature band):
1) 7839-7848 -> 0.0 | 18.2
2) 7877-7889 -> -0.9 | 19.4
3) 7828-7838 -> -0.1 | 18.4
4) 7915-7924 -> 0.0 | 18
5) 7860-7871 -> -0.2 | 18.3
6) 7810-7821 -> -0.5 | 19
